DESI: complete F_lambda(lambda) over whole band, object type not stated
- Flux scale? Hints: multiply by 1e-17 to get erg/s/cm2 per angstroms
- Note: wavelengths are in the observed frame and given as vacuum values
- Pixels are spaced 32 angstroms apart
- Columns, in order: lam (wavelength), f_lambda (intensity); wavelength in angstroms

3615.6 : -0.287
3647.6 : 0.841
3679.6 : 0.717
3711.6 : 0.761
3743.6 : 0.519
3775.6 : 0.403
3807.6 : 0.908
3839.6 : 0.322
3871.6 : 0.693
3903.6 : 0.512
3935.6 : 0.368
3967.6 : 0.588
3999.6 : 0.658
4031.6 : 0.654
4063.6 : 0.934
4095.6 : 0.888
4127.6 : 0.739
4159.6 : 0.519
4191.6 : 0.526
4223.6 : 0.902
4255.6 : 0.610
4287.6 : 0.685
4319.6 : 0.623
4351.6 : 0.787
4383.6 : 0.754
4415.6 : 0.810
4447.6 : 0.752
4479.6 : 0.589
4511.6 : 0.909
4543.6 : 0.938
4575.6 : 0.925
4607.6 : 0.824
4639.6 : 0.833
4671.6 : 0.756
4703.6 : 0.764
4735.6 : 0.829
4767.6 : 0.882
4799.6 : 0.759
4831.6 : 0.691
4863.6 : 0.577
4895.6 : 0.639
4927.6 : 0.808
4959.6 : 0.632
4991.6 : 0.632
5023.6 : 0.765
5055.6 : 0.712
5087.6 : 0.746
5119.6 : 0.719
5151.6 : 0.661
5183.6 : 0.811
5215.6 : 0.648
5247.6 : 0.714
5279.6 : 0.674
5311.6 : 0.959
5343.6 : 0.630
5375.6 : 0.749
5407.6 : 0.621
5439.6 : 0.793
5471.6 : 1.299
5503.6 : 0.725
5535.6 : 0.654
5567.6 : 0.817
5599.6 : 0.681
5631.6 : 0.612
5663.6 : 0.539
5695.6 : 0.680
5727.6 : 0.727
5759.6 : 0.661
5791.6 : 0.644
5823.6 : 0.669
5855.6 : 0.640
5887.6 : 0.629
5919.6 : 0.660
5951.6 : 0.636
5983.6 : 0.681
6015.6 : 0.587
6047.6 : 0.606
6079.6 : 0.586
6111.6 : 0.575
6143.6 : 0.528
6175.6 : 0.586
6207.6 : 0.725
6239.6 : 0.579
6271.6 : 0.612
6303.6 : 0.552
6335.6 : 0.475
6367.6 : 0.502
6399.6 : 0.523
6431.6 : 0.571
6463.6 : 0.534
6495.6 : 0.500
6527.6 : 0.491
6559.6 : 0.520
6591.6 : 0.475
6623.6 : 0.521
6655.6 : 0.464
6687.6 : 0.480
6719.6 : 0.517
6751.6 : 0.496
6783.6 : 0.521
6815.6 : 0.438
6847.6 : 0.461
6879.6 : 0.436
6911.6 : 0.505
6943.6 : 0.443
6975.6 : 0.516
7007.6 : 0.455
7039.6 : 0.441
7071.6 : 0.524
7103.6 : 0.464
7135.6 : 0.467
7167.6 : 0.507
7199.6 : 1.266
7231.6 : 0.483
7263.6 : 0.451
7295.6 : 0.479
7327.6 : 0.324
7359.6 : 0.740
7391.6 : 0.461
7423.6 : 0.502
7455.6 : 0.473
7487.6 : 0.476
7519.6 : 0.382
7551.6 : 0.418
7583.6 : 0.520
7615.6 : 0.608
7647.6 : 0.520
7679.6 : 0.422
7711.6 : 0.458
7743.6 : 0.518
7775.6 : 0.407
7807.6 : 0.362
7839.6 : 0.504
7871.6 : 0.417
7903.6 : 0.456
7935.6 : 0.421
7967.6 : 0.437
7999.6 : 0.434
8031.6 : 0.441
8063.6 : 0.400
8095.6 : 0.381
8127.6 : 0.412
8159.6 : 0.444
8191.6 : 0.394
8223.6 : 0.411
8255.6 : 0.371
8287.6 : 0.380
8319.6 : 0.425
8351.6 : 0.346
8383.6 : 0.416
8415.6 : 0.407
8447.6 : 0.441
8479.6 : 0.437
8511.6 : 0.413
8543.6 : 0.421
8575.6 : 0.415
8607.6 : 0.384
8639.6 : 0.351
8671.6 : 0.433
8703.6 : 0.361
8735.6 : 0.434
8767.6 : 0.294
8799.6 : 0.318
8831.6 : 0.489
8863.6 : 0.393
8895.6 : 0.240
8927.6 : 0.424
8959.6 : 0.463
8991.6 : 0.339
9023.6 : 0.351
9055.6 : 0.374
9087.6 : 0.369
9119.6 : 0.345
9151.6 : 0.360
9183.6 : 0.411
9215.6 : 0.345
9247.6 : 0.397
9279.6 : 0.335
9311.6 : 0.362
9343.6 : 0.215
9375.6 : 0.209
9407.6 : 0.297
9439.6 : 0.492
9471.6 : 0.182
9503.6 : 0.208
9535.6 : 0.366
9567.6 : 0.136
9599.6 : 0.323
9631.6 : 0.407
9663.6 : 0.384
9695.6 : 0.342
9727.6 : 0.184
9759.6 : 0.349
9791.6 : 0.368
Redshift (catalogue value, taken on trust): 0.095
